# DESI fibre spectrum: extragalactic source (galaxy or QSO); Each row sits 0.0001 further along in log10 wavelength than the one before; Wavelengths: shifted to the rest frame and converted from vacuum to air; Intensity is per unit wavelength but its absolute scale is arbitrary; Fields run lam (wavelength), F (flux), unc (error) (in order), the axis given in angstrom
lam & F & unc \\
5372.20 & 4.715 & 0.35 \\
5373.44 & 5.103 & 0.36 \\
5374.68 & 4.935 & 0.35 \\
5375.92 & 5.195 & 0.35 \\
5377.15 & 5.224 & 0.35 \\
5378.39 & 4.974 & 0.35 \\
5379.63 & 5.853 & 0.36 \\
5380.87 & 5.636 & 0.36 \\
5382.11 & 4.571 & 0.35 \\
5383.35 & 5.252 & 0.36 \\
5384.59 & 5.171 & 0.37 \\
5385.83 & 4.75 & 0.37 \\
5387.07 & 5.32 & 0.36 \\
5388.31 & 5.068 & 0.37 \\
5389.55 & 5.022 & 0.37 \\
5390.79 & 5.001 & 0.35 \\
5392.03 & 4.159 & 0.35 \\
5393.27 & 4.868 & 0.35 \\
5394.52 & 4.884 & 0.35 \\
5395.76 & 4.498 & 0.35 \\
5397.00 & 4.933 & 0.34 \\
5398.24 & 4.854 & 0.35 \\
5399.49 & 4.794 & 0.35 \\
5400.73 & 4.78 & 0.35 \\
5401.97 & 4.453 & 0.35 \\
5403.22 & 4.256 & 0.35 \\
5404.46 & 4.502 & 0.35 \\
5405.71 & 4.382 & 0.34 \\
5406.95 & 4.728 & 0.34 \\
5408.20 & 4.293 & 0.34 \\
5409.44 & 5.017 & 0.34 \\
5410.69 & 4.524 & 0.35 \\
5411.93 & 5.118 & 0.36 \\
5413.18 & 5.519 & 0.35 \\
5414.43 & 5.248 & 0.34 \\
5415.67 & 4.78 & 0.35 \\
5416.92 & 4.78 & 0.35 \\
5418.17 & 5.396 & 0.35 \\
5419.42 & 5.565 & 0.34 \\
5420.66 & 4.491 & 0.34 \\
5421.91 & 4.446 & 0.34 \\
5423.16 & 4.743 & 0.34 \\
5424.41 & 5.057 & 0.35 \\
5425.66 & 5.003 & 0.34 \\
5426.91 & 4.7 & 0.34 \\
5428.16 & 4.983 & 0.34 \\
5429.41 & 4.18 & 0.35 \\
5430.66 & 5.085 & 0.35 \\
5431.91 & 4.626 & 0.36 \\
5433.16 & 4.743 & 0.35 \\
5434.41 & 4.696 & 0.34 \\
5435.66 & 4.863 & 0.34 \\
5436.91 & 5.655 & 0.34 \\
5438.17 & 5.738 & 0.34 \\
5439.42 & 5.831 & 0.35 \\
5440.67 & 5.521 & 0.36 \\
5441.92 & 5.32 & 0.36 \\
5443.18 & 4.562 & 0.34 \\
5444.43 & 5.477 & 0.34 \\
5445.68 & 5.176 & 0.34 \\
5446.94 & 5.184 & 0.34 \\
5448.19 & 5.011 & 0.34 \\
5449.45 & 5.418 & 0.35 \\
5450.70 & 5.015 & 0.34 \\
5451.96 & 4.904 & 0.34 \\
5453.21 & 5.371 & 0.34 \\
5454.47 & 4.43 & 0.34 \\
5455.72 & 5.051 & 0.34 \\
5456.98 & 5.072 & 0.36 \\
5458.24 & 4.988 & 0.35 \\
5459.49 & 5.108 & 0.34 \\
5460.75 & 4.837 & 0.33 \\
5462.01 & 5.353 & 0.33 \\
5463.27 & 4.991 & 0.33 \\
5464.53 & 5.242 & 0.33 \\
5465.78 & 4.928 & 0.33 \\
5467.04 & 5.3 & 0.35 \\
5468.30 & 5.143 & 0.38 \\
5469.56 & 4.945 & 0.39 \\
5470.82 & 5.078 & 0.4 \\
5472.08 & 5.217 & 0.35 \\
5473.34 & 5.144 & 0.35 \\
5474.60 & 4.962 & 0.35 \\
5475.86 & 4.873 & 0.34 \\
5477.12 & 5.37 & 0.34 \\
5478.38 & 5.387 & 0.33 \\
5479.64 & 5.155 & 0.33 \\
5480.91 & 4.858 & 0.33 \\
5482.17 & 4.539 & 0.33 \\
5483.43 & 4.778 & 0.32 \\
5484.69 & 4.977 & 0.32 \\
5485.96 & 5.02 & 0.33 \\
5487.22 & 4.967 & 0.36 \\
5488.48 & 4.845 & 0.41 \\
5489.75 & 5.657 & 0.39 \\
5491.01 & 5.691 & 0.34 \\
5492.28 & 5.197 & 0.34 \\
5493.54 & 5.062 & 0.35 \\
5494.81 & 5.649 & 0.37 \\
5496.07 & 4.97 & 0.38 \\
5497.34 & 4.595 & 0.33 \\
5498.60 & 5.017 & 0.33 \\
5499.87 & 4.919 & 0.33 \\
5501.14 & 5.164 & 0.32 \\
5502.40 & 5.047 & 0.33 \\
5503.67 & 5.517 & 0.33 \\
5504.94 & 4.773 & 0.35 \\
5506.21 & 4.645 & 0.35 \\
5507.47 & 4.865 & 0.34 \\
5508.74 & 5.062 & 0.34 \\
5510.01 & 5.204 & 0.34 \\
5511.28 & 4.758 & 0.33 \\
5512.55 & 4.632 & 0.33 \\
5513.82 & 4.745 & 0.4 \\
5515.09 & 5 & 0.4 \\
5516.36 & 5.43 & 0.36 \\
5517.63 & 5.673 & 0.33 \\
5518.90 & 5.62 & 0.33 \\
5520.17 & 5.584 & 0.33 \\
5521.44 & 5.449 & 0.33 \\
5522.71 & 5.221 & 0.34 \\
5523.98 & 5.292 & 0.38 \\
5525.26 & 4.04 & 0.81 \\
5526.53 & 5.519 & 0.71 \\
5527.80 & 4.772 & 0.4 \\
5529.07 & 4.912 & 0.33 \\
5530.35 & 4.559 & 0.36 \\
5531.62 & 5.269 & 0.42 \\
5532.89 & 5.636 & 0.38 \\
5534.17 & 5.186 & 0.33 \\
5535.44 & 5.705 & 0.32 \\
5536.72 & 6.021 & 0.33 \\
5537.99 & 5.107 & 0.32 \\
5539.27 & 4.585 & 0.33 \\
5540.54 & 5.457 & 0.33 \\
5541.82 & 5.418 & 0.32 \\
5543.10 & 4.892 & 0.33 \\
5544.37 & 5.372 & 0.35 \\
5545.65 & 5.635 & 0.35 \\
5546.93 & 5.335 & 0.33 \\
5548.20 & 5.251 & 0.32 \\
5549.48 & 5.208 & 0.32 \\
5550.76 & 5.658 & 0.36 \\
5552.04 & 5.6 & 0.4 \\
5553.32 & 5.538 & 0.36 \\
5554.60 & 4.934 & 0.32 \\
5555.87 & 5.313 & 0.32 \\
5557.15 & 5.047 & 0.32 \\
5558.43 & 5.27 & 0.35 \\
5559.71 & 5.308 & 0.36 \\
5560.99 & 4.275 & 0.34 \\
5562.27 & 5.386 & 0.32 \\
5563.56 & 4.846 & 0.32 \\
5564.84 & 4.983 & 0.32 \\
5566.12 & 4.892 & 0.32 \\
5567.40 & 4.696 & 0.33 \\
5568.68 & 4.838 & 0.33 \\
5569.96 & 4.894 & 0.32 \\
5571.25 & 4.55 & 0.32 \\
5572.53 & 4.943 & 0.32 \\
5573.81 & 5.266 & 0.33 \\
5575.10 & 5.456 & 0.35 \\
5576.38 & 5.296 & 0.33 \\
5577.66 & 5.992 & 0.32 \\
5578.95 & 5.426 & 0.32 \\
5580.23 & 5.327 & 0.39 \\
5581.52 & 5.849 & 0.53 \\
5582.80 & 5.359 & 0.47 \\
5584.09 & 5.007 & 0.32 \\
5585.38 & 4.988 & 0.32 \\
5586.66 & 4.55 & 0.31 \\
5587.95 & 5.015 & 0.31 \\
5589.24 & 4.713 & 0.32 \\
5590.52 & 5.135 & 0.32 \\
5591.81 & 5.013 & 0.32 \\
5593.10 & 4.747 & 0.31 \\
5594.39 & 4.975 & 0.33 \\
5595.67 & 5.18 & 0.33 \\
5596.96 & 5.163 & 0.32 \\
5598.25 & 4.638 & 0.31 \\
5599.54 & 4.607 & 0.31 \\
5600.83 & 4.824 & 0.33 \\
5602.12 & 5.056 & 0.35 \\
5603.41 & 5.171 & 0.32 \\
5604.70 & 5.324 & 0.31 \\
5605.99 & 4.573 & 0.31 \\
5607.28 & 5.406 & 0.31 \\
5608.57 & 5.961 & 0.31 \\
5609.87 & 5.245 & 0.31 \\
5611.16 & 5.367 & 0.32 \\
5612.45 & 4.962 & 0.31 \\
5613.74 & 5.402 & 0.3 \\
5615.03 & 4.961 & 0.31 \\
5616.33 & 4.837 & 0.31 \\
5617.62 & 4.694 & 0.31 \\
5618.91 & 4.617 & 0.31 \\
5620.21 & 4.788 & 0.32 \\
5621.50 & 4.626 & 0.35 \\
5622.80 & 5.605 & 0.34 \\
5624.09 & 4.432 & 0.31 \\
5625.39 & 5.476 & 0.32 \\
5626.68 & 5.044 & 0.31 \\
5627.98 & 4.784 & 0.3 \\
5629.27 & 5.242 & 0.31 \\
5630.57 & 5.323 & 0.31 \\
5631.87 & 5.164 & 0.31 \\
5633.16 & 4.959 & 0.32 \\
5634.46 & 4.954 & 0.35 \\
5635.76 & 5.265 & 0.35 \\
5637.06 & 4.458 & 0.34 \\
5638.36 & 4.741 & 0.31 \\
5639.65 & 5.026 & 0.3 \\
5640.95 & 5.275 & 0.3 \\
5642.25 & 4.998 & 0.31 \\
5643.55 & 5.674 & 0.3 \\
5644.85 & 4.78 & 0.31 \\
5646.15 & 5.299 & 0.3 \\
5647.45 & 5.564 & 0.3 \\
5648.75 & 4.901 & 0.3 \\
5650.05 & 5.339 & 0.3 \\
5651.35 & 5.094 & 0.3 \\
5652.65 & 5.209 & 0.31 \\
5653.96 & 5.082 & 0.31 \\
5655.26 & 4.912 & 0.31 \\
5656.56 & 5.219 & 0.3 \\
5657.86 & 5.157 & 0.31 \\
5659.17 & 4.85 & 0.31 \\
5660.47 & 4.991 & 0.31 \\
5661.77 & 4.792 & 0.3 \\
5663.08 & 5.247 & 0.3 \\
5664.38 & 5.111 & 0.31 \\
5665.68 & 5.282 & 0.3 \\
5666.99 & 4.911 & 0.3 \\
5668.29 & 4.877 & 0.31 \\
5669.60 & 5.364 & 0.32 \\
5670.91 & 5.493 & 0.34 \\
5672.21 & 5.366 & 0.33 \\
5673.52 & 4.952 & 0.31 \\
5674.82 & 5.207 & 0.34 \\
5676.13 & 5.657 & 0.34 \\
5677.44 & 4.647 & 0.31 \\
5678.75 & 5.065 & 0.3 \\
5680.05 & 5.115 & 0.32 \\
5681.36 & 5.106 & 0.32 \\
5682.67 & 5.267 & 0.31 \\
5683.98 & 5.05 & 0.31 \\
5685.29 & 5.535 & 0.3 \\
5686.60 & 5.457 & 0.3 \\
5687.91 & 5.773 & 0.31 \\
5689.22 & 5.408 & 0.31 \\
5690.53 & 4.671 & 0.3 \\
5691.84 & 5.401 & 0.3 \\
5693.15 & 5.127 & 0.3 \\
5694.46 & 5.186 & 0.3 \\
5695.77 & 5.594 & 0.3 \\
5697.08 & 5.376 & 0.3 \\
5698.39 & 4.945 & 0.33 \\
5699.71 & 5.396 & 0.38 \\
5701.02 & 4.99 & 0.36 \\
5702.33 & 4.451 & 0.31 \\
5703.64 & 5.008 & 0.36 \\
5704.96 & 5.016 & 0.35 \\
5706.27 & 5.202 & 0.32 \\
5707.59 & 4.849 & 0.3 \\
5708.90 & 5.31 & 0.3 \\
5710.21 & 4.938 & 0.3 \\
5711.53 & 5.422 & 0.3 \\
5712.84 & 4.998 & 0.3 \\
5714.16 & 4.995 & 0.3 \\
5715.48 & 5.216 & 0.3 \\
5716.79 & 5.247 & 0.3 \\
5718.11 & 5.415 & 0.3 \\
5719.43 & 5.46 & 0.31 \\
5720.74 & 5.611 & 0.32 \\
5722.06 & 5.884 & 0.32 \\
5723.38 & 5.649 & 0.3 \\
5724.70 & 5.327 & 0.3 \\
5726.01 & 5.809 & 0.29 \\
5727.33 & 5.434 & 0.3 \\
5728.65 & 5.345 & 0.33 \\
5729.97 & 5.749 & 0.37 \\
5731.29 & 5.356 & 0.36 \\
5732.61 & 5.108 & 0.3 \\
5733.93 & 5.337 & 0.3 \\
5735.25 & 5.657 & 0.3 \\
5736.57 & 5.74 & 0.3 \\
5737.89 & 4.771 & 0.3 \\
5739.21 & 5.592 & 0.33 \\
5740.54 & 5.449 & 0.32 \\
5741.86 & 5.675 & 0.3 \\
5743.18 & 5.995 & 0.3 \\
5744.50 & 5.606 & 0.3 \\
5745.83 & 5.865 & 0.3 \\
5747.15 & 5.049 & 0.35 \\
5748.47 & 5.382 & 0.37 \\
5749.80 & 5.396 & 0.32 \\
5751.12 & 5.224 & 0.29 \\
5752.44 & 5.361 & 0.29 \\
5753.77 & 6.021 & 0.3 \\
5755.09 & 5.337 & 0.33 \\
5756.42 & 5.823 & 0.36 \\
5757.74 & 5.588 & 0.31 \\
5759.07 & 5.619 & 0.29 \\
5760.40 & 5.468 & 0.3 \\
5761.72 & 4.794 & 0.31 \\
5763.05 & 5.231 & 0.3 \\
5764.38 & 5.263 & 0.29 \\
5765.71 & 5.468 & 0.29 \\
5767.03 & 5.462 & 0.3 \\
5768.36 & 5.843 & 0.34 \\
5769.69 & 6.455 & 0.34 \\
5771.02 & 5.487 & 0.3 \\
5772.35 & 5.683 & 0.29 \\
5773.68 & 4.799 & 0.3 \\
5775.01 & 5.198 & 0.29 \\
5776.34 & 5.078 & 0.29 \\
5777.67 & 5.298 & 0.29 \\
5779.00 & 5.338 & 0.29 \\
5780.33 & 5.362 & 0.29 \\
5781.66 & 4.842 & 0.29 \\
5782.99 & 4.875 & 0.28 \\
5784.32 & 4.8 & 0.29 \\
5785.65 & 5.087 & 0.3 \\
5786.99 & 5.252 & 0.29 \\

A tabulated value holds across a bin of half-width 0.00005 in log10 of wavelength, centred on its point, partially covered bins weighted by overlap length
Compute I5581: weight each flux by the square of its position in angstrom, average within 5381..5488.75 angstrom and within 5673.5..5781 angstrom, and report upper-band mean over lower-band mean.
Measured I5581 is 1.2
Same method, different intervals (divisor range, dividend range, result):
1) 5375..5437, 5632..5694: 1.15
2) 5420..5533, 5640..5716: 1.10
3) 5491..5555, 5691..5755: 1.11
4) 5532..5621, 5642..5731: 1.06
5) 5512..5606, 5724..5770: 1.14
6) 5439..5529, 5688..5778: 1.15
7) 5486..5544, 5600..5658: 1.03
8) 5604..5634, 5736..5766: 1.13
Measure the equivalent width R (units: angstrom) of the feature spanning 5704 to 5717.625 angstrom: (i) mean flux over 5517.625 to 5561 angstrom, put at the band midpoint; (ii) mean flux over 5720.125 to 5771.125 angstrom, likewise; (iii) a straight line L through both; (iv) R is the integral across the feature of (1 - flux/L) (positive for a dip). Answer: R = 0.9 angstrom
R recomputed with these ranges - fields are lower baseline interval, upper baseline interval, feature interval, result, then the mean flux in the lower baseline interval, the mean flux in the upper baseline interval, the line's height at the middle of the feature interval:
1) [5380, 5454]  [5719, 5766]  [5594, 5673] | 3.4 angstrom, 4.95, 5.48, 5.31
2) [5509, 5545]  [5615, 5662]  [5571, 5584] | -0.6 angstrom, 5.18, 5.03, 5.11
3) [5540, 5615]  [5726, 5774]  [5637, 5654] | 0.5 angstrom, 5.14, 5.49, 5.28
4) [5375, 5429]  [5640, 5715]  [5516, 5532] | -0.5 angstrom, 4.9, 5.16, 5.01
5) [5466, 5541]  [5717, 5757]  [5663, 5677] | 0.5 angstrom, 5.11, 5.51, 5.4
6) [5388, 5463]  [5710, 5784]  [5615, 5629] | 0.9 angstrom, 4.93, 5.42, 5.23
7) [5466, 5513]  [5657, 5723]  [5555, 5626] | 0.9 angstrom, 5.05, 5.19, 5.12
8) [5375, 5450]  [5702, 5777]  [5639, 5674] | 1.0 angstrom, 4.96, 5.4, 5.29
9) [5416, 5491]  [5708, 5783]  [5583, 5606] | 1.2 angstrom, 5.05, 5.42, 5.23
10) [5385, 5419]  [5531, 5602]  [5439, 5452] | -0.8 angstrom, 4.82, 5.15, 4.91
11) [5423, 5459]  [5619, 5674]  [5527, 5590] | -1.3 angstrom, 5.05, 5.08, 5.07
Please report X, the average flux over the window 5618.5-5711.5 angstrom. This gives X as 5.12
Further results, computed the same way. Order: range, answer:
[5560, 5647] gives 5.05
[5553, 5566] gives 5.07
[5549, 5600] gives 5.1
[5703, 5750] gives 5.38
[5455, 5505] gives 5.09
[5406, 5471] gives 5.02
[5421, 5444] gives 4.98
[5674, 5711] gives 5.17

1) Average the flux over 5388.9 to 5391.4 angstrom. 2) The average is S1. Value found 5.02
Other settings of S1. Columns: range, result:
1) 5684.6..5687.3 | 5.49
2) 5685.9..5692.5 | 5.34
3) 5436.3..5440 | 5.73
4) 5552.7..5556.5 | 5.27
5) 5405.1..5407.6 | 4.55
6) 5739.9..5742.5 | 5.57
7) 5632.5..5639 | 4.87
